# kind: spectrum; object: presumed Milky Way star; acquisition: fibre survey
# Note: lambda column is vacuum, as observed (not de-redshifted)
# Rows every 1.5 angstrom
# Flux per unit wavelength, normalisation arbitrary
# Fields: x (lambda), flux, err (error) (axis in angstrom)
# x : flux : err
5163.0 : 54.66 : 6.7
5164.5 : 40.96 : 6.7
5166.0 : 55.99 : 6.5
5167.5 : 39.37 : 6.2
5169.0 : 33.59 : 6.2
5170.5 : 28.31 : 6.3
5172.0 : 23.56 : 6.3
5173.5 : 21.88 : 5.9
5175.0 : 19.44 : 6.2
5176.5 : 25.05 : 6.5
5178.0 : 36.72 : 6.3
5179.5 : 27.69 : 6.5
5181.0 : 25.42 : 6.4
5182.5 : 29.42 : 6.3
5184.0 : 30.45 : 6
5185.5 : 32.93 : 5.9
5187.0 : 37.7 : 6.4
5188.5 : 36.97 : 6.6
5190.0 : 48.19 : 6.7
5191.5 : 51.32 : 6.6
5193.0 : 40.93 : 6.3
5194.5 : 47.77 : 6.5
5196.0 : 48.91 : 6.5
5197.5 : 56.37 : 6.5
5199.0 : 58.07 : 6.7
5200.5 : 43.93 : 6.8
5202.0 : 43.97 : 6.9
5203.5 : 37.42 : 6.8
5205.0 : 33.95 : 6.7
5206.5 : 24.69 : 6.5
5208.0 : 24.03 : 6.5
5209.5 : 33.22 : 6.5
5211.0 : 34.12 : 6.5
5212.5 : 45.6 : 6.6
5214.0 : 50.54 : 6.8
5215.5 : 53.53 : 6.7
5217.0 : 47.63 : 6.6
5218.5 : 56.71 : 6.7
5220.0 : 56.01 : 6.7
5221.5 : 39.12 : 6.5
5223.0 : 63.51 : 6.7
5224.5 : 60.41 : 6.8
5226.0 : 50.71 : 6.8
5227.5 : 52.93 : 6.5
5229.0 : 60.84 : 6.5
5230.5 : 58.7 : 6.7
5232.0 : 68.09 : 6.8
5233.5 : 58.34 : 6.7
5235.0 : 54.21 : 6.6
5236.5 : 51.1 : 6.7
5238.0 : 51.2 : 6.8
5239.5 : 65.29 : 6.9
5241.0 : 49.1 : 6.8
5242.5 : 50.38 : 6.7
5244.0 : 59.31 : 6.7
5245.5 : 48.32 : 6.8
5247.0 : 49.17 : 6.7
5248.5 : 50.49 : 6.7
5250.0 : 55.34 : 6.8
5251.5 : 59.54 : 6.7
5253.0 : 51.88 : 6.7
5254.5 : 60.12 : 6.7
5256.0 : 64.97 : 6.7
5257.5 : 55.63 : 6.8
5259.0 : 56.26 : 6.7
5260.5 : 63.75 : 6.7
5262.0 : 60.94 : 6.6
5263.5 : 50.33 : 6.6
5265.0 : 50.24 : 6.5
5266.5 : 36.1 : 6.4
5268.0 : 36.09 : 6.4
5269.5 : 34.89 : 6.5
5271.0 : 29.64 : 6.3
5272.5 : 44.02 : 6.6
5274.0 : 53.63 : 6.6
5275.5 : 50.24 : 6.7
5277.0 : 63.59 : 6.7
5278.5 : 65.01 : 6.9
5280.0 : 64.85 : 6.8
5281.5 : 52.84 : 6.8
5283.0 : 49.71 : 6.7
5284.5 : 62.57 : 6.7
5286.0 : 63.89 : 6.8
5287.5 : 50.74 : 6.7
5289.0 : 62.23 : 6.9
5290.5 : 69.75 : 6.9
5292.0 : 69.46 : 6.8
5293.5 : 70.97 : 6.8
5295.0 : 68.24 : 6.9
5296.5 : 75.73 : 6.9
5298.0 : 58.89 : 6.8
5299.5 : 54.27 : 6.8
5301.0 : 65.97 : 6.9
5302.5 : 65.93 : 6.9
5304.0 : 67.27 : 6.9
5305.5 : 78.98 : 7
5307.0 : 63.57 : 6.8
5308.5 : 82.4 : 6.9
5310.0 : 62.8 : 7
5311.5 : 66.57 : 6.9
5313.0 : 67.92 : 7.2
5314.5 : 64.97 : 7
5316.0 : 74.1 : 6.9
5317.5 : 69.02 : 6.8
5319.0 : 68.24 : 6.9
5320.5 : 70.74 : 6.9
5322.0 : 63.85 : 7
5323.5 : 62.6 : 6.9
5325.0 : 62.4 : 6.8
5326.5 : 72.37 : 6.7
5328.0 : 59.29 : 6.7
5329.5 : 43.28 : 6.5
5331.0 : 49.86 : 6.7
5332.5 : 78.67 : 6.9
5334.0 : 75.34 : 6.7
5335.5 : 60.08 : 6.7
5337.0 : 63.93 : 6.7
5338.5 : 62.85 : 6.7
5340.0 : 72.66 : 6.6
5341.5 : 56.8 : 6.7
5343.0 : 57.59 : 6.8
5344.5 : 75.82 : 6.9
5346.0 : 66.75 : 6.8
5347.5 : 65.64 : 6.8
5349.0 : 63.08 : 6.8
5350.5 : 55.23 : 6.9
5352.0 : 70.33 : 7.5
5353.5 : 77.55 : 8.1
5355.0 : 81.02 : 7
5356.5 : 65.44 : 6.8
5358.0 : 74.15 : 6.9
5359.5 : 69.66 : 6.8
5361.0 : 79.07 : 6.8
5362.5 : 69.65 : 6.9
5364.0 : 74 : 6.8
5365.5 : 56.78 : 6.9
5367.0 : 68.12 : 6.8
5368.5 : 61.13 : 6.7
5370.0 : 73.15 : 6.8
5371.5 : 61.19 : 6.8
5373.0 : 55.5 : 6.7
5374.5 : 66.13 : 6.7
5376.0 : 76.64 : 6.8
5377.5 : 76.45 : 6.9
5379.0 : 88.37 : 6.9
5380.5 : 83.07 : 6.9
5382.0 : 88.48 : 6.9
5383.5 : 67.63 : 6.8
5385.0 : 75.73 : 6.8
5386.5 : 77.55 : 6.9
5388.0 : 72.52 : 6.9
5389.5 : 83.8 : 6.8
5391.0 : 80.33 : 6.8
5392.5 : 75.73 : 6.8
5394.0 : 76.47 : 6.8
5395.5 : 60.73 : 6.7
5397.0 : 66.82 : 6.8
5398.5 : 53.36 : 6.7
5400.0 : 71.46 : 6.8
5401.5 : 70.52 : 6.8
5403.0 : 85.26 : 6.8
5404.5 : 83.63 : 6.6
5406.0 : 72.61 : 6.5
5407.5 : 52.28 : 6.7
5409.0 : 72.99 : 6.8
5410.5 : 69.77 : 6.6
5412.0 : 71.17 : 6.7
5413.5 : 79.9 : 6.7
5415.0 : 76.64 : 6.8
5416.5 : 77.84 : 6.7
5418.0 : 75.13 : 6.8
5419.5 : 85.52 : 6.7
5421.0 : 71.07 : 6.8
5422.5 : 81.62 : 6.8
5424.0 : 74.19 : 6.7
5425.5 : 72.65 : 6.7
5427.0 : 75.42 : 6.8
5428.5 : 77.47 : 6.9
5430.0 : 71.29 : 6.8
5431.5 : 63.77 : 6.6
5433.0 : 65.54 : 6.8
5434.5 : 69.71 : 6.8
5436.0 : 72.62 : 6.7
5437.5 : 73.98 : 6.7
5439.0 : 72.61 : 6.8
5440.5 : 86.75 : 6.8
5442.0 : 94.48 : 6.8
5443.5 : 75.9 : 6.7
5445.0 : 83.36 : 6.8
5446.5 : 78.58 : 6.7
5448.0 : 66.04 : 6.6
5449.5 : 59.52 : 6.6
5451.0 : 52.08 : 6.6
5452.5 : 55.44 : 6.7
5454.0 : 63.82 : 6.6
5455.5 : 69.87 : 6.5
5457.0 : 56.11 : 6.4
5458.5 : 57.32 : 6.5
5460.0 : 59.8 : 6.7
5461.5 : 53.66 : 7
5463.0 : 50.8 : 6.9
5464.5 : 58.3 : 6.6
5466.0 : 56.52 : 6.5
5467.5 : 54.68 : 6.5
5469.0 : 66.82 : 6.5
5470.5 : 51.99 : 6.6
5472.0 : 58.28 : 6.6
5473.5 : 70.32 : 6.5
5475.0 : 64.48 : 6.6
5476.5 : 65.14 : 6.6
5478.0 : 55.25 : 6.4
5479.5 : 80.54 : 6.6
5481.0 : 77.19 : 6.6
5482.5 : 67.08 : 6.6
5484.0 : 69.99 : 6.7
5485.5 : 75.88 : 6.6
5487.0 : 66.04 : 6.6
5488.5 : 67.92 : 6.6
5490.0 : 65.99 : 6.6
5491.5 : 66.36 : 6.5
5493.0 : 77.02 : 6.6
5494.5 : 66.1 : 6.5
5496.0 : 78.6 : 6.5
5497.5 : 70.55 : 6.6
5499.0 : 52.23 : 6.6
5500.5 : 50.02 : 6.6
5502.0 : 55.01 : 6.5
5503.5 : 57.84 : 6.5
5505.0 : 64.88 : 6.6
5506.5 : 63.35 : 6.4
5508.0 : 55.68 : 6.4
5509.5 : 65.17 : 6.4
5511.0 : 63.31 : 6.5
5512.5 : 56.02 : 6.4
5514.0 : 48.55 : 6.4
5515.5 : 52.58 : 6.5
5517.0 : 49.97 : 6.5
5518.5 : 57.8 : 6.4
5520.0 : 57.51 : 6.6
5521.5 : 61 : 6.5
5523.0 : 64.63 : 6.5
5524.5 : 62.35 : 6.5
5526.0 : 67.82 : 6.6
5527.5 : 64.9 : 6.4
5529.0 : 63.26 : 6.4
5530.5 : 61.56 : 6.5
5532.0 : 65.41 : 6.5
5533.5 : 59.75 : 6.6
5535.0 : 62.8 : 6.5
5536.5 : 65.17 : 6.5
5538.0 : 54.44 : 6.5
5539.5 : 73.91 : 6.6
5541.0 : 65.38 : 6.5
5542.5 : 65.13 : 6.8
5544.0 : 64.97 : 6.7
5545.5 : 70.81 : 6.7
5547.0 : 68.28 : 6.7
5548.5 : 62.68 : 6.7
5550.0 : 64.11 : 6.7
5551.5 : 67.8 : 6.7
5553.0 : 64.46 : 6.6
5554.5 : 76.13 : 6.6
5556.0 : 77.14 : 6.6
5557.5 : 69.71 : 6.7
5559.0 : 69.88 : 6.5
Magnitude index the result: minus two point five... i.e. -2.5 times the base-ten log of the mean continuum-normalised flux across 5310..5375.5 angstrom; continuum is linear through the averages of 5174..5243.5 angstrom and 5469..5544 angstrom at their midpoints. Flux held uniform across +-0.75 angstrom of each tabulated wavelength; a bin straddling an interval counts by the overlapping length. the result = -0.24 mag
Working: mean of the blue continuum 45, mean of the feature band 66.3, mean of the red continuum 63.4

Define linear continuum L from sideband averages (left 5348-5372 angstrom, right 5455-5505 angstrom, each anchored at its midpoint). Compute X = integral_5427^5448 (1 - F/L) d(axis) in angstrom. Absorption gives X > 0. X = -3.3 angstrom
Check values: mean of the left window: 68.8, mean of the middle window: 75.5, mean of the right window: 63.4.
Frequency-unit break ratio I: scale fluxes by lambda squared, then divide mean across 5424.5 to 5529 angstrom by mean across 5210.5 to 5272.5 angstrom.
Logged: 1.4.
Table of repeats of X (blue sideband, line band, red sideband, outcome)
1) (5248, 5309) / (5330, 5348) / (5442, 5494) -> -1.4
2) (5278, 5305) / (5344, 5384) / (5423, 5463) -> -2.8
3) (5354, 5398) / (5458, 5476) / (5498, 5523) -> 1.0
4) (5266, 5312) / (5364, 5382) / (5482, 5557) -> -2.8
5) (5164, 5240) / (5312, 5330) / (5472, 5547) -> -4.9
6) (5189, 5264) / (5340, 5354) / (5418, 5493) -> -1.3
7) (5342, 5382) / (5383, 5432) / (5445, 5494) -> -4.4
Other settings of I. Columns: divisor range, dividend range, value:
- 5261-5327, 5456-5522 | 1.09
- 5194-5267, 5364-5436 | 1.51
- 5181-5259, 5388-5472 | 1.54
